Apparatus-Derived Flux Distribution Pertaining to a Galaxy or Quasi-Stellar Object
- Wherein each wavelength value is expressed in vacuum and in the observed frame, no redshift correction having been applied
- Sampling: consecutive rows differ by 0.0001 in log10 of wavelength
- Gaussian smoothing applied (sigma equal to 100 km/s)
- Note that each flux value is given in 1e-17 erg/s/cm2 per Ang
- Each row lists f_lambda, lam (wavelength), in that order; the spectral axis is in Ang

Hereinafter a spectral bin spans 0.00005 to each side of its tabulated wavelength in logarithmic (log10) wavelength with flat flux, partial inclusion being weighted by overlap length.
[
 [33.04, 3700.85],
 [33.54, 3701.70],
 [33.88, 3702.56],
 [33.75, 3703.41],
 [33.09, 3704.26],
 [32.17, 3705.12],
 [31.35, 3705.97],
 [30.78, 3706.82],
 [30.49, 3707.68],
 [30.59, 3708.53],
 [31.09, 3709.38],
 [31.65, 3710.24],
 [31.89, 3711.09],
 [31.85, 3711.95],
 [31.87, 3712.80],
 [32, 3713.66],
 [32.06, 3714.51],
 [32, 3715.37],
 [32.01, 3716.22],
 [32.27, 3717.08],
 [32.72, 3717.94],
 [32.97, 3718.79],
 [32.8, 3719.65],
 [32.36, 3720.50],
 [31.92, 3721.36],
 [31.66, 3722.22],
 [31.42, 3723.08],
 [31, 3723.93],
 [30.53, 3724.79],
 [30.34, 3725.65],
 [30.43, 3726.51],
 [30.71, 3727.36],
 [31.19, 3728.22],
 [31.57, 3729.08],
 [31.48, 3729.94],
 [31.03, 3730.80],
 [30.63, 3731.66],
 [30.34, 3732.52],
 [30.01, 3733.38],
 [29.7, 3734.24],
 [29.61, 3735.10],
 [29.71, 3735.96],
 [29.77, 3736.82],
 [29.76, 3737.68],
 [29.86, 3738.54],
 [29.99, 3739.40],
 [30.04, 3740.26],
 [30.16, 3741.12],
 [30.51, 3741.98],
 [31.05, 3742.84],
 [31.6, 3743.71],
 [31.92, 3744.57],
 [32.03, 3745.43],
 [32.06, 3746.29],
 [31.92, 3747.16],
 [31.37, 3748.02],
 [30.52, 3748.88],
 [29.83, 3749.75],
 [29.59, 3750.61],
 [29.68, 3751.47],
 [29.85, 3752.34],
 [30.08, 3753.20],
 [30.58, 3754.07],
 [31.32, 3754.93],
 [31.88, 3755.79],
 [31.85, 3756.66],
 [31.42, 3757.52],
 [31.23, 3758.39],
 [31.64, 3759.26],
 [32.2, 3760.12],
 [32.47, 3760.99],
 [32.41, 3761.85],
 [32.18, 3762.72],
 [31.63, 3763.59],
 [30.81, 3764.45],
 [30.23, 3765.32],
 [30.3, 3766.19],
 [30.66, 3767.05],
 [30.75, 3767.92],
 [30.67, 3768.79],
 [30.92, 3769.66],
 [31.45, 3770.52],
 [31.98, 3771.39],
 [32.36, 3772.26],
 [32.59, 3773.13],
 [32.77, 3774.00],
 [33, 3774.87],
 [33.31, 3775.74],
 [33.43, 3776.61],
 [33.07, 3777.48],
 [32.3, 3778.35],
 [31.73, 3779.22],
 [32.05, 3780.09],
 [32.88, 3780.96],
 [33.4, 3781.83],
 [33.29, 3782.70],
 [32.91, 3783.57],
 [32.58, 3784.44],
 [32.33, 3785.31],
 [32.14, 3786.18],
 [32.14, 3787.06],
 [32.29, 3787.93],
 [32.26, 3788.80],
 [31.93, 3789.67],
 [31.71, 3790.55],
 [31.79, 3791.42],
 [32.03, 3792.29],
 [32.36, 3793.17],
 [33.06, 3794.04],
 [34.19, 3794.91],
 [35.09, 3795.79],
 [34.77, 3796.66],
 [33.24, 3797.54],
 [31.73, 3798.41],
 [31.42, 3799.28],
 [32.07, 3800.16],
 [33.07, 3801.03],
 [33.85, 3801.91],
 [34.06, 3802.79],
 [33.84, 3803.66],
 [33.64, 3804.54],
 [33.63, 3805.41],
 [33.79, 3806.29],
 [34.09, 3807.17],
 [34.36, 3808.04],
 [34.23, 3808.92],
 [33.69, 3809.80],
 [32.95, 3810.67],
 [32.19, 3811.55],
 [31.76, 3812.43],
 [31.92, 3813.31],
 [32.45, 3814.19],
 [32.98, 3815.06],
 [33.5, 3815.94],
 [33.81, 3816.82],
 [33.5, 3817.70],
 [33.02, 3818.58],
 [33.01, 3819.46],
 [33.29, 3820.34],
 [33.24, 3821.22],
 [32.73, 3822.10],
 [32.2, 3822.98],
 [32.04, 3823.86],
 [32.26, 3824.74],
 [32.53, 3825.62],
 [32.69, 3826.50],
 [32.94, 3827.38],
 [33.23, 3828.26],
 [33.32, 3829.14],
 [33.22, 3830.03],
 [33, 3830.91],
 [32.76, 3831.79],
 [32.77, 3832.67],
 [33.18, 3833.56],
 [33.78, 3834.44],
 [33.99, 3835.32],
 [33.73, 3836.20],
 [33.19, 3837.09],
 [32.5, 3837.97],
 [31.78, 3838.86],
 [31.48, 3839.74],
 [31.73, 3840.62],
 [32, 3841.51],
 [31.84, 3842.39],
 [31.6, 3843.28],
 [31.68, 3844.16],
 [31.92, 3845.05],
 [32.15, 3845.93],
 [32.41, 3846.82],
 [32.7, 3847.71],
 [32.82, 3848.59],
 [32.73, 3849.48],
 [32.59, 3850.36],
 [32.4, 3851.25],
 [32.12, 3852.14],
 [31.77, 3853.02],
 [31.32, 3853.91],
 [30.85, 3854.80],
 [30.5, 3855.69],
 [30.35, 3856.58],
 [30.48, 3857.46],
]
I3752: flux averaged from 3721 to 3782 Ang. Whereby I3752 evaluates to 31.2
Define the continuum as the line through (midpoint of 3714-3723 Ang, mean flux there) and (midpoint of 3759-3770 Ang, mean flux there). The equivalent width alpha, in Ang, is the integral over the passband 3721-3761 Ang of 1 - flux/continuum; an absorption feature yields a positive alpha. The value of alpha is 1.2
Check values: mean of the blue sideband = 32.2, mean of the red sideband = 31.3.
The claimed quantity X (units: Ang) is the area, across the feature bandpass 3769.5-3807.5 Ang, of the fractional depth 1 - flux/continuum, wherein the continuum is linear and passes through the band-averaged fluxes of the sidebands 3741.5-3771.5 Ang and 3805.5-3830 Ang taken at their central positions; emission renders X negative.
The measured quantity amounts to -0.8 Ang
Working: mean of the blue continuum 31.2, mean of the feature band 32.8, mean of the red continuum 33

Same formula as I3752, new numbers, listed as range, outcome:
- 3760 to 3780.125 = 31.9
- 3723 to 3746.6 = 30.7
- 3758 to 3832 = 32.6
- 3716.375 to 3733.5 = 31.4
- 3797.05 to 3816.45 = 33.1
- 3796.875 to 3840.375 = 33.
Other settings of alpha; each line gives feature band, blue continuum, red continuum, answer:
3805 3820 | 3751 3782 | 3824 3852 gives -0.4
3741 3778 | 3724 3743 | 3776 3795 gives 0.0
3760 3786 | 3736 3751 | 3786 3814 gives -0.2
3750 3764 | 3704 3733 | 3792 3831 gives 0.4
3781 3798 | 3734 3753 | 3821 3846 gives -0.7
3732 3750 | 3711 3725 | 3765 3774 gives 0.6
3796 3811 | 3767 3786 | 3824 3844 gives -0.4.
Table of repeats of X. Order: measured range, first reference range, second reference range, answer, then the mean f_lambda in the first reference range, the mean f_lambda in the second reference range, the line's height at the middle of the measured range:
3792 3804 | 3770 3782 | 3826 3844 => -0.21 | 32.6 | 32.7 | 32.6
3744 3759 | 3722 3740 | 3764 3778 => 0.06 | 30.5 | 31.8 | 31.2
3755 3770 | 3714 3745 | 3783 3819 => 0.27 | 31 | 33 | 31.9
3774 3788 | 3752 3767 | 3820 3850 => -0.45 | 31.3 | 32.6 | 31.7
